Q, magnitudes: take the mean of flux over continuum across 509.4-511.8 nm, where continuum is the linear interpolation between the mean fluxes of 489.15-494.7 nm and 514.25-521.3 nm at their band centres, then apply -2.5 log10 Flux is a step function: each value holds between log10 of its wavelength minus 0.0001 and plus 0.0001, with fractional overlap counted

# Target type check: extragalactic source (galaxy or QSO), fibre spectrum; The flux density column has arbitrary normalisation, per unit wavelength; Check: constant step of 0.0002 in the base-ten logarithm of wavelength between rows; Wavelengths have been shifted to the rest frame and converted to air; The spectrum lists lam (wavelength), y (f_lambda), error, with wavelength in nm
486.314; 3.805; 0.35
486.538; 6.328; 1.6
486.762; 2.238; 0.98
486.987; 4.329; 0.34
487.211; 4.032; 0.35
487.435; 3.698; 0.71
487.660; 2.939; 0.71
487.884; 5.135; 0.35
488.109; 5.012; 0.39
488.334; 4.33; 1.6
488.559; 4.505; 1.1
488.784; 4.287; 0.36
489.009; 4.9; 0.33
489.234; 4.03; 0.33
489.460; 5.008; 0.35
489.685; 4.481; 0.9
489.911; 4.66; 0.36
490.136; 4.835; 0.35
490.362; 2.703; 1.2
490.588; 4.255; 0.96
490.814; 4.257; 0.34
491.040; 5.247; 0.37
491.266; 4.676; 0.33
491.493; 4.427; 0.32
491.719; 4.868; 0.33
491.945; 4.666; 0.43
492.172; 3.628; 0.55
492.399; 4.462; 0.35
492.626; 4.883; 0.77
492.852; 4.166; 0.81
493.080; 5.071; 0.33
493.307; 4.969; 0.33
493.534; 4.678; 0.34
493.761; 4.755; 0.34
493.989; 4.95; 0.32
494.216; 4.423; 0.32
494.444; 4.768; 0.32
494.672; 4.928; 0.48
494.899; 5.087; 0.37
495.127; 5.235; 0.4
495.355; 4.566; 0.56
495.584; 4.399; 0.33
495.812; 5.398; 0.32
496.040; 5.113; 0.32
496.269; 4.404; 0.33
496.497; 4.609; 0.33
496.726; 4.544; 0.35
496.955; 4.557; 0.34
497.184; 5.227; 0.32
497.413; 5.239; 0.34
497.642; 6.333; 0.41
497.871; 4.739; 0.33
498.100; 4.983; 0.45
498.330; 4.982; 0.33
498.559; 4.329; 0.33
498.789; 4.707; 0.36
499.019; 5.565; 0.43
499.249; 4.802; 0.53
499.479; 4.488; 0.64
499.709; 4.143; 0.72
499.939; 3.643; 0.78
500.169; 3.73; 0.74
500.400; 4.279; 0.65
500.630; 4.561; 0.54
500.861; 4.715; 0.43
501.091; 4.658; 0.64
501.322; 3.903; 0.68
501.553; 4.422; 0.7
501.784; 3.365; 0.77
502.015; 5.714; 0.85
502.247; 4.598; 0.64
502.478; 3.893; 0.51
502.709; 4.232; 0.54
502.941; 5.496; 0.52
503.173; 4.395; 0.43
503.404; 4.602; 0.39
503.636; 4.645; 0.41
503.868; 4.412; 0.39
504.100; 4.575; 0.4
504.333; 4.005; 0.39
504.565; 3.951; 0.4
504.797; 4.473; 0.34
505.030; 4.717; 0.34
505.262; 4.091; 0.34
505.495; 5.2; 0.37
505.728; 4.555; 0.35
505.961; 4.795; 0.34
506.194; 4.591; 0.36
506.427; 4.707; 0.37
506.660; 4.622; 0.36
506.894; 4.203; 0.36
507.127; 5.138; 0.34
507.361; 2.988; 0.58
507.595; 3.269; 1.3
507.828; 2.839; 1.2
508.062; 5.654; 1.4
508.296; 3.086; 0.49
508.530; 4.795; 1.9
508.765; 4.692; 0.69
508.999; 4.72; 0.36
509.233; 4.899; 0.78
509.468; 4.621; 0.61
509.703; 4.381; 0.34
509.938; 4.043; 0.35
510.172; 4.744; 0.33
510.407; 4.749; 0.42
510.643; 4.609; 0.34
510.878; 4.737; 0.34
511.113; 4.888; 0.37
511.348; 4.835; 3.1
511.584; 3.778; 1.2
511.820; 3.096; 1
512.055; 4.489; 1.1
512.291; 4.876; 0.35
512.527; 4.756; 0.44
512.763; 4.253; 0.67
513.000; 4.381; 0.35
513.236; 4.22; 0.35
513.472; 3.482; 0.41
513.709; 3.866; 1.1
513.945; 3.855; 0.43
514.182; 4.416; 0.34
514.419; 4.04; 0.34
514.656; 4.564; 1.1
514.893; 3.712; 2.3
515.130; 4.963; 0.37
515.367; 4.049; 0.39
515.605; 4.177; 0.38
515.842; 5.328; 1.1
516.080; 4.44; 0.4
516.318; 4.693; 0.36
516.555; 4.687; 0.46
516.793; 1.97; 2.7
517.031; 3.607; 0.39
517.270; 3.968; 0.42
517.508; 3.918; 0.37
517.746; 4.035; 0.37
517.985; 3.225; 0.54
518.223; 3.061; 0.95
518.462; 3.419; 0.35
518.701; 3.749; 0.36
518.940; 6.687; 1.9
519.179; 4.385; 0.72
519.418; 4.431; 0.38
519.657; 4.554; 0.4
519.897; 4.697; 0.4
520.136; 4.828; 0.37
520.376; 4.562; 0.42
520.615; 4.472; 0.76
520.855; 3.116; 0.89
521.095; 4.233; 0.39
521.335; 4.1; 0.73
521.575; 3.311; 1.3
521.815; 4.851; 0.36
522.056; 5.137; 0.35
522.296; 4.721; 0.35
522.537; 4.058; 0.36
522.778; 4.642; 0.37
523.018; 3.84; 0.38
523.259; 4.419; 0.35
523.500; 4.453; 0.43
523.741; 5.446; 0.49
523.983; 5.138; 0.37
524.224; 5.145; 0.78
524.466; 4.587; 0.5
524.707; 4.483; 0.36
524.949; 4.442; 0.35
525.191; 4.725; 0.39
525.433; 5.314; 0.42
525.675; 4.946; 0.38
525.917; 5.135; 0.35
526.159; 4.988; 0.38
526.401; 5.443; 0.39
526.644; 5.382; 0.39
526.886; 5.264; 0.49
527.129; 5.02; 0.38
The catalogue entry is -0.05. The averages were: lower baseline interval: 4.55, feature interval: 4.48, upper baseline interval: 4.19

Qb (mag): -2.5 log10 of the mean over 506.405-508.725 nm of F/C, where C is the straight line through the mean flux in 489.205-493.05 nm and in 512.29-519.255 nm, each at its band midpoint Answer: 0.03 mag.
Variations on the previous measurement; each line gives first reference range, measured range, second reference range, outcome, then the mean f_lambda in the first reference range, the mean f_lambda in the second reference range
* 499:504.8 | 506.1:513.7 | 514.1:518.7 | -0.039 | 4.41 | 4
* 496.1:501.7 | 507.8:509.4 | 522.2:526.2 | 0.048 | 4.64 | 4.73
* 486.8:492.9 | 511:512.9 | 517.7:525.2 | 0.006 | 4.36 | 4.4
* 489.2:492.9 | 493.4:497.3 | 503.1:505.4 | -0.089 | 4.44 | 4.39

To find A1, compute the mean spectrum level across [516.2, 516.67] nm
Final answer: 4.7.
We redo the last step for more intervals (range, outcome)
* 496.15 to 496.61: 4.51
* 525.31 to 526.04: 5.13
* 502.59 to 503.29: 4.71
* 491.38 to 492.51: 4.41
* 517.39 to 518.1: 3.73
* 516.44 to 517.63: 3.63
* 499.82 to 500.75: 4.06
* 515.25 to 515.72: 4.11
